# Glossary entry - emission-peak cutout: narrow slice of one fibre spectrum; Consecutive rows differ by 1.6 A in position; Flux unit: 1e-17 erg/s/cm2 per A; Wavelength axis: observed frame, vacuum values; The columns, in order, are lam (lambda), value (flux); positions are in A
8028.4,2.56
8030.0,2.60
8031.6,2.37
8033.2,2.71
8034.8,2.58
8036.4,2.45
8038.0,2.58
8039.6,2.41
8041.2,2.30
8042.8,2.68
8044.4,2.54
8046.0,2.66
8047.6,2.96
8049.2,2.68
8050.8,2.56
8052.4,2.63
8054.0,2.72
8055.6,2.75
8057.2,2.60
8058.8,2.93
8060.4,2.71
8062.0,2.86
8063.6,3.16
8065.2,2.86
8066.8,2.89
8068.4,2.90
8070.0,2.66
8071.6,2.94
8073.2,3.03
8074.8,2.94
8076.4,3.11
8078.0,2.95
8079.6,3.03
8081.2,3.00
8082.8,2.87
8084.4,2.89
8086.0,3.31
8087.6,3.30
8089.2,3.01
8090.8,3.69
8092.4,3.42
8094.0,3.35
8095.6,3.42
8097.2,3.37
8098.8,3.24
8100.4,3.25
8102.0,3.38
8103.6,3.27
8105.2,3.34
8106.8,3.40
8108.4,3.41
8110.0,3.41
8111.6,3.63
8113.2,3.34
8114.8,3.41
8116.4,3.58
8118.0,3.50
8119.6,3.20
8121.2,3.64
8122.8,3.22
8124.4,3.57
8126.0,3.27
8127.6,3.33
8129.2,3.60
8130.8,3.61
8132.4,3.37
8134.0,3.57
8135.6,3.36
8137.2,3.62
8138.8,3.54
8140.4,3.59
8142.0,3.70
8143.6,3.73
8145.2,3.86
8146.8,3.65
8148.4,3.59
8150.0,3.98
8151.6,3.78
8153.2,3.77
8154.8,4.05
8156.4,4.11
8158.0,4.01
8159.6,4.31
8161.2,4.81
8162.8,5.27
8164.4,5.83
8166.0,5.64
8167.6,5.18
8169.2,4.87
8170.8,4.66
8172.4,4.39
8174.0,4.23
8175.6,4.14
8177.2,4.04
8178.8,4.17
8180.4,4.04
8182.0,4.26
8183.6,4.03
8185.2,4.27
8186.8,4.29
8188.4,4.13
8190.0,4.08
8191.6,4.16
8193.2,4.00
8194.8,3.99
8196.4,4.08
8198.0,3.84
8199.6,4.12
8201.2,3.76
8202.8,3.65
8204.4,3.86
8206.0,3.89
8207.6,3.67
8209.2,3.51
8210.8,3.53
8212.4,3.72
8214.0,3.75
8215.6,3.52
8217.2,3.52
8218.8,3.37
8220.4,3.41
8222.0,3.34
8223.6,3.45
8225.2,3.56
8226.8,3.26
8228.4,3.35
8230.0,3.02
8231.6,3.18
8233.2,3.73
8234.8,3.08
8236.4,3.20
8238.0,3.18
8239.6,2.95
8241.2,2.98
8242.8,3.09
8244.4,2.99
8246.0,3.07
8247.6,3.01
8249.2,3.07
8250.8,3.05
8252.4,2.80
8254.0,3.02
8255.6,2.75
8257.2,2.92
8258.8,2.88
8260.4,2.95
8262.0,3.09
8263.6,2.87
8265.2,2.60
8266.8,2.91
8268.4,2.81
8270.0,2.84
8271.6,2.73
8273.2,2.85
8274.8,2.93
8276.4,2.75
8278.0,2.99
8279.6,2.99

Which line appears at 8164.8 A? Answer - H-beta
